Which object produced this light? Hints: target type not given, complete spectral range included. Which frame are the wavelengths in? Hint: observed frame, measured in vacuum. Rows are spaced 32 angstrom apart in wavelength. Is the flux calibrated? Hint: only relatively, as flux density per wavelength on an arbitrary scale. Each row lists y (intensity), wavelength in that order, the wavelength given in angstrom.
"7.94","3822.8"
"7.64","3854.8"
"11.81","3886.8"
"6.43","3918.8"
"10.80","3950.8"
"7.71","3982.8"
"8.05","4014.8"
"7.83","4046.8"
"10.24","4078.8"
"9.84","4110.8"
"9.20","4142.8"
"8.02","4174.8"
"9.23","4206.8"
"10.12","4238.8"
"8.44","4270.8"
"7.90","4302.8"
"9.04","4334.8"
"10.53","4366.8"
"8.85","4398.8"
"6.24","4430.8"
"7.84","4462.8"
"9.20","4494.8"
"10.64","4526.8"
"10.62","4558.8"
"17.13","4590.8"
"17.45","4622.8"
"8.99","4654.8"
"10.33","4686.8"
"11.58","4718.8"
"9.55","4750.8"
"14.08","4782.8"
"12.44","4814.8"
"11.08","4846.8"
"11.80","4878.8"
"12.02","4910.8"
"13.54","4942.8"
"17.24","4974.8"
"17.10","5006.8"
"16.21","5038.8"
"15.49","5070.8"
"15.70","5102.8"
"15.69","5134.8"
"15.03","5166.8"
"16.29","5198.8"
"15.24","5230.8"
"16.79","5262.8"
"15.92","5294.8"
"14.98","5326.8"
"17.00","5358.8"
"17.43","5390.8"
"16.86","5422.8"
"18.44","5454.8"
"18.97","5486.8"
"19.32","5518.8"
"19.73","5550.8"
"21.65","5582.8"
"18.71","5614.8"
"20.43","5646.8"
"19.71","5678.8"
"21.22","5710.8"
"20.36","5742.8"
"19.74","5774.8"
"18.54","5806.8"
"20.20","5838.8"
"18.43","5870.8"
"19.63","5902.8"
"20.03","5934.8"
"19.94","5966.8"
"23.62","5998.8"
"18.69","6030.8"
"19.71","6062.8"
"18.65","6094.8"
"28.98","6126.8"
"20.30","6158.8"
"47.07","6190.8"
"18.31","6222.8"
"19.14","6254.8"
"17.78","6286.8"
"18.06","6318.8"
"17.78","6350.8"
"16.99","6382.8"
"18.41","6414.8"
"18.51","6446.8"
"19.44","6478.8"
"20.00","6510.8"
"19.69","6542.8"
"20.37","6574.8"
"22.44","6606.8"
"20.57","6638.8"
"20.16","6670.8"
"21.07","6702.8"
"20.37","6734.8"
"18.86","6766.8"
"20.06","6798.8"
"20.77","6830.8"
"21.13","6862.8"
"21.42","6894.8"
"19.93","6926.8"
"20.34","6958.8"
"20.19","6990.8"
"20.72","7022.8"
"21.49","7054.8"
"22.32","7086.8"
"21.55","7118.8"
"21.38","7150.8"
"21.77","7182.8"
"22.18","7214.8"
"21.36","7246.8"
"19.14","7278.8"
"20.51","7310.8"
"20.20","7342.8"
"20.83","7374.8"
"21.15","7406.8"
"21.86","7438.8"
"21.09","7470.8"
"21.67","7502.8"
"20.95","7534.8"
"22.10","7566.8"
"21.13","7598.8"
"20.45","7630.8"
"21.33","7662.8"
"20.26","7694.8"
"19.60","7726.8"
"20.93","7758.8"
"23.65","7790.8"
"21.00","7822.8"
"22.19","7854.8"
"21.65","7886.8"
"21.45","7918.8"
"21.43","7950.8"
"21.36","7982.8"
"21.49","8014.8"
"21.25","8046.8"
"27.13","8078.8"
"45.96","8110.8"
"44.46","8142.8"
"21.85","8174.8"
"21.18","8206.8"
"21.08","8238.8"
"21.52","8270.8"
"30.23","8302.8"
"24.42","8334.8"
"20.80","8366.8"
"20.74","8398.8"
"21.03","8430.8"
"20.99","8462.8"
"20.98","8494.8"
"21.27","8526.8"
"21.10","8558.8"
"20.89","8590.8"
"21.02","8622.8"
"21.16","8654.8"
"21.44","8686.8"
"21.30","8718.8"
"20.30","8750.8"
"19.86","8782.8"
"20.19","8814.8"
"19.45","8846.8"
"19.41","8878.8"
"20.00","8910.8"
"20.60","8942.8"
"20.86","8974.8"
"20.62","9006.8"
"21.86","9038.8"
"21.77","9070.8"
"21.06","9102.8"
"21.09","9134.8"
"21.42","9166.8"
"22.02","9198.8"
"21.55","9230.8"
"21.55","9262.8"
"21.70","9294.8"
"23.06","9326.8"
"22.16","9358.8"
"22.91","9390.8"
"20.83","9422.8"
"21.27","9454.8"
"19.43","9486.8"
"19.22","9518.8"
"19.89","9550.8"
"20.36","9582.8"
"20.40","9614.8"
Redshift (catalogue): 0.24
